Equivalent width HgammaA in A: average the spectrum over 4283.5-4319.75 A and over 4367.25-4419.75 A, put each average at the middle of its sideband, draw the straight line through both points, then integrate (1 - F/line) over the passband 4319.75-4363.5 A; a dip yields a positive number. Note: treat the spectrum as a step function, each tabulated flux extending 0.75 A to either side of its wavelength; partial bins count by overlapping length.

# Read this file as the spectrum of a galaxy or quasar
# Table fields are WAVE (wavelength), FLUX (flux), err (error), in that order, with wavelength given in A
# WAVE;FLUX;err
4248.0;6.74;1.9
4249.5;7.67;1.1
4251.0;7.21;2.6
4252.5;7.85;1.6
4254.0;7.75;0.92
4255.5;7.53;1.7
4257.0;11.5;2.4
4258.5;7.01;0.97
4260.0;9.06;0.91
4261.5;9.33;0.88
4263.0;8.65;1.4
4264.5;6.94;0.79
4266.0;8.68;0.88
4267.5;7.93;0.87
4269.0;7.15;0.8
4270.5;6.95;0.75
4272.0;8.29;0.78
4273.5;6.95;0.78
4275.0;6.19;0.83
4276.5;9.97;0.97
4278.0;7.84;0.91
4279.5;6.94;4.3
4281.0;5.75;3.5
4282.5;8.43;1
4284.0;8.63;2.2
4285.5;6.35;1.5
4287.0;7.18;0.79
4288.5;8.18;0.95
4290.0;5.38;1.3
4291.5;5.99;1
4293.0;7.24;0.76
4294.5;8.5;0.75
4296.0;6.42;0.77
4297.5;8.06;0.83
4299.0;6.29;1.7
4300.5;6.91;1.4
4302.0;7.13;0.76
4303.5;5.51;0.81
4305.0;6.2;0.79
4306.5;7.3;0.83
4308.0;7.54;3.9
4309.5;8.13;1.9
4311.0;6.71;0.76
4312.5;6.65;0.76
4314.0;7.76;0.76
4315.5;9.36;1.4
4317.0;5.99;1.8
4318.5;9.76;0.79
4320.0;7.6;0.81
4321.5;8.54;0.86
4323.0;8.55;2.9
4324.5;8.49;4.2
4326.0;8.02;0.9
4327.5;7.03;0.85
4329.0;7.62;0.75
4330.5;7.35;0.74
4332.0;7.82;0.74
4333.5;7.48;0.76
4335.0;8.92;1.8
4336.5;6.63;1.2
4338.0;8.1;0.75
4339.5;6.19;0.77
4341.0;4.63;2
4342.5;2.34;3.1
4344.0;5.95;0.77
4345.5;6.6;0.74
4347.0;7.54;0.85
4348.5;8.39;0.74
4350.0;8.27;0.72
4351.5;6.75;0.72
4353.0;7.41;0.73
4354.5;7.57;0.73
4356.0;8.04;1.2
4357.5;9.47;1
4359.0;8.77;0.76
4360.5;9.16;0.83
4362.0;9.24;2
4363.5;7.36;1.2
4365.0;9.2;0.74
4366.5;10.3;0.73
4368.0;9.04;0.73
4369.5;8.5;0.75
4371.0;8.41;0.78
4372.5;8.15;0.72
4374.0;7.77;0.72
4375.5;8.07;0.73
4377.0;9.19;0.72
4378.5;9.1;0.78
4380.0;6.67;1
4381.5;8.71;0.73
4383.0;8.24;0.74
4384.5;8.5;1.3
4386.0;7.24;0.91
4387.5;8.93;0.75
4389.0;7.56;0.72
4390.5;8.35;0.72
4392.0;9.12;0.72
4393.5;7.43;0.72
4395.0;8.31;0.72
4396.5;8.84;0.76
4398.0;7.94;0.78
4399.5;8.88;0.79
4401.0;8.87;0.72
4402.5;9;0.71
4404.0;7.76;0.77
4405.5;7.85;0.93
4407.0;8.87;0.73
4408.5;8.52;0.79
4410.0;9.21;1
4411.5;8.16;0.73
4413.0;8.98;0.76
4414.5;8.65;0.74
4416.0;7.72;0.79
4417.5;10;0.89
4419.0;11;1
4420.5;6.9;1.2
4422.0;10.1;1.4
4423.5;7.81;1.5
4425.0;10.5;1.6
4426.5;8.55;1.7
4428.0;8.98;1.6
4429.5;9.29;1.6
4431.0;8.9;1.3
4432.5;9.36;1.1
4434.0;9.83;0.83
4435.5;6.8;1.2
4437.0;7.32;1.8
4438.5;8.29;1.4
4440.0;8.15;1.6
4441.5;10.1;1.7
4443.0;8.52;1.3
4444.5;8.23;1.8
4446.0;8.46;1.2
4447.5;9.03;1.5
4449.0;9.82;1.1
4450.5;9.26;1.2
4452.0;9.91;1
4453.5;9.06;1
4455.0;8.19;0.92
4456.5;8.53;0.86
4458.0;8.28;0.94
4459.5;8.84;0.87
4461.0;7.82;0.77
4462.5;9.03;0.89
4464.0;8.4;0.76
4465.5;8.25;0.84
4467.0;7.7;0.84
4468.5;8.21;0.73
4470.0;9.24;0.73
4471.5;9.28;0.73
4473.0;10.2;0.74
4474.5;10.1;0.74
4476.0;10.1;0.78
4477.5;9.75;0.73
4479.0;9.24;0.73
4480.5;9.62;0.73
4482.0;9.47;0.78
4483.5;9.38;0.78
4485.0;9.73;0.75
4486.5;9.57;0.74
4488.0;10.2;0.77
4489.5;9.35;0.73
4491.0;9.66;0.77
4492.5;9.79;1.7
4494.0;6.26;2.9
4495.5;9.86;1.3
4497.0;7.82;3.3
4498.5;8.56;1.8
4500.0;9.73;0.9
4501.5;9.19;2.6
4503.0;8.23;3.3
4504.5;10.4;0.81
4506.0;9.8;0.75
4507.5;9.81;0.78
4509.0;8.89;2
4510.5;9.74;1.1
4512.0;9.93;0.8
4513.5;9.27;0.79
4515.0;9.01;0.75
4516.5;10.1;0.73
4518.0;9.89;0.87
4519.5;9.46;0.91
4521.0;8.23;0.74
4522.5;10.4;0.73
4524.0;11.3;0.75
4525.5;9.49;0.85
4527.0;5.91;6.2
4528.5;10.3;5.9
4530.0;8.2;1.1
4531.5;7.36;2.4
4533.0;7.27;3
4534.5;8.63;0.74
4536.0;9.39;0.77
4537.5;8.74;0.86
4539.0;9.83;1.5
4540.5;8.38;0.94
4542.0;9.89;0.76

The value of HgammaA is 1.4 A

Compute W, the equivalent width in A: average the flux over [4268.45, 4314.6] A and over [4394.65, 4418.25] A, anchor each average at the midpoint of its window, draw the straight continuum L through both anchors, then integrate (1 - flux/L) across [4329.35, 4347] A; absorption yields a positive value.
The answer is 2.6 A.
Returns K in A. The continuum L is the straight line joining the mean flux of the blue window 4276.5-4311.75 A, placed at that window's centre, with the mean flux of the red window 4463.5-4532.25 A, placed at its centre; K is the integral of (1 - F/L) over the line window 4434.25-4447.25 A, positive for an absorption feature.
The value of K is 0.48 A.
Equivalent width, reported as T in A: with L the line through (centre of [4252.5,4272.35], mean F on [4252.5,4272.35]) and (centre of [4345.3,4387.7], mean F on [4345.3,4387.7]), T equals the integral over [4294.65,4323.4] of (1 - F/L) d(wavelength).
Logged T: 3.0 A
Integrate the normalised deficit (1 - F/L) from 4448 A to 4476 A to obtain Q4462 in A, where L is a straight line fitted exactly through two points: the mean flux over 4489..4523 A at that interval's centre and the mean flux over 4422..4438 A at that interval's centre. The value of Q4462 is 0.2 A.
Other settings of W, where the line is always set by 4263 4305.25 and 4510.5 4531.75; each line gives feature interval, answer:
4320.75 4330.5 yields -0.5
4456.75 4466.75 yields 0.4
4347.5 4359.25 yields -0.3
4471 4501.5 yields -1.4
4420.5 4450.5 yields -0.9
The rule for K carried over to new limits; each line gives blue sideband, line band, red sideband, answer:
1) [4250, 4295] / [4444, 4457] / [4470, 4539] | -0.09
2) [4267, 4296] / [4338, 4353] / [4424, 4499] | 2.80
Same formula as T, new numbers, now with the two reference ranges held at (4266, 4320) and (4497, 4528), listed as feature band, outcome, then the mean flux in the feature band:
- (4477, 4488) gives -0.6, 9.58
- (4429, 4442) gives 0.0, 8.63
